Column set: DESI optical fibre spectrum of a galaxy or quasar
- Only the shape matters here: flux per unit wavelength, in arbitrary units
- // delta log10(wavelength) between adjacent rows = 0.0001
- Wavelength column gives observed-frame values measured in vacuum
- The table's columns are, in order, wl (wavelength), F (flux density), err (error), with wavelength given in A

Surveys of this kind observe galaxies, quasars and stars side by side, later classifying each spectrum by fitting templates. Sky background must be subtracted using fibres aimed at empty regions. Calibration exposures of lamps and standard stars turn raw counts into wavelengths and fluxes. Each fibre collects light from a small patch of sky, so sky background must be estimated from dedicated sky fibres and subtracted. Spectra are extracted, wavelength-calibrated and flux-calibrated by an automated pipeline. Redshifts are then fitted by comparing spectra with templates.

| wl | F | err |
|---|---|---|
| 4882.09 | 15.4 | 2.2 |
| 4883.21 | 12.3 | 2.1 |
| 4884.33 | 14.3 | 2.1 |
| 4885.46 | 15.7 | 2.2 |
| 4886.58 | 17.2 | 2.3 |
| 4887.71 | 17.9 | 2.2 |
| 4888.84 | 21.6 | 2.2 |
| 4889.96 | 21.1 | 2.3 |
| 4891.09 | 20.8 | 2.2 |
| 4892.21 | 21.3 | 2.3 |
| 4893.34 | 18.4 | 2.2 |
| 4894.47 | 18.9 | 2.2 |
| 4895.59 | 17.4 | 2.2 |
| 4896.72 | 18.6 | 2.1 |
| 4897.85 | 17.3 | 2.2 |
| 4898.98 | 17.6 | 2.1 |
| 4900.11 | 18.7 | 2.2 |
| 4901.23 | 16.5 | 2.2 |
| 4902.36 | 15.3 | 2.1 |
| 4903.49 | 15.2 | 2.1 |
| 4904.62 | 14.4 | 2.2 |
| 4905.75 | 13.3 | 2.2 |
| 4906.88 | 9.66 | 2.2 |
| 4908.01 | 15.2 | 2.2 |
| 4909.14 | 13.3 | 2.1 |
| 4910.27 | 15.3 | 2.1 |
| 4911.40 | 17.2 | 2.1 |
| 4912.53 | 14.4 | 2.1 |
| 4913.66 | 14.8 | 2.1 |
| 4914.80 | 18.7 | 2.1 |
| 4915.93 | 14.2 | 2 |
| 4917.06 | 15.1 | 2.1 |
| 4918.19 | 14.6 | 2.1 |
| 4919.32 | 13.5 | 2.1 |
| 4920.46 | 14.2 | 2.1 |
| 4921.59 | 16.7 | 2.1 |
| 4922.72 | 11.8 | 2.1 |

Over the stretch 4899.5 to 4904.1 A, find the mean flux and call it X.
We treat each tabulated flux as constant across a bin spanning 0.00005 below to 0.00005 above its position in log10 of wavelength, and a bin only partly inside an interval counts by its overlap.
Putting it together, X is 16.4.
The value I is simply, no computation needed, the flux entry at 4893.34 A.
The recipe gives 18.4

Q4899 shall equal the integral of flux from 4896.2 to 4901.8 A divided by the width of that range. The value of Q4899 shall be 17.7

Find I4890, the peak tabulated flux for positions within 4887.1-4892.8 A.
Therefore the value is 21.6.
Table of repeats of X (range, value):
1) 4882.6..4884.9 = 13.4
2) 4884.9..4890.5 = 18.7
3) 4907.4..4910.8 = 14.5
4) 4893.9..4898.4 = 18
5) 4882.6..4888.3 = 15.5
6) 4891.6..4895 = 19.6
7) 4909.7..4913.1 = 15.6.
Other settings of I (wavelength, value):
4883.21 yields 12.3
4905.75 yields 13.3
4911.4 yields 17.2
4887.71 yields 17.9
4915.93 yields 14.2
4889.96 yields 21.1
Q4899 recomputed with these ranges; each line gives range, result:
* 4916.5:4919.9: 14.4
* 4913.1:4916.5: 15.9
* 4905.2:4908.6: 12.7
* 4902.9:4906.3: 14.3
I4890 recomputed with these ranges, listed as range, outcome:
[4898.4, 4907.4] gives 18.7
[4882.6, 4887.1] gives 17.2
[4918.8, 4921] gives 14.2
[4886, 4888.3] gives 17.9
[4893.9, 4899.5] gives 18.9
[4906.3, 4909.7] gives 15.2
